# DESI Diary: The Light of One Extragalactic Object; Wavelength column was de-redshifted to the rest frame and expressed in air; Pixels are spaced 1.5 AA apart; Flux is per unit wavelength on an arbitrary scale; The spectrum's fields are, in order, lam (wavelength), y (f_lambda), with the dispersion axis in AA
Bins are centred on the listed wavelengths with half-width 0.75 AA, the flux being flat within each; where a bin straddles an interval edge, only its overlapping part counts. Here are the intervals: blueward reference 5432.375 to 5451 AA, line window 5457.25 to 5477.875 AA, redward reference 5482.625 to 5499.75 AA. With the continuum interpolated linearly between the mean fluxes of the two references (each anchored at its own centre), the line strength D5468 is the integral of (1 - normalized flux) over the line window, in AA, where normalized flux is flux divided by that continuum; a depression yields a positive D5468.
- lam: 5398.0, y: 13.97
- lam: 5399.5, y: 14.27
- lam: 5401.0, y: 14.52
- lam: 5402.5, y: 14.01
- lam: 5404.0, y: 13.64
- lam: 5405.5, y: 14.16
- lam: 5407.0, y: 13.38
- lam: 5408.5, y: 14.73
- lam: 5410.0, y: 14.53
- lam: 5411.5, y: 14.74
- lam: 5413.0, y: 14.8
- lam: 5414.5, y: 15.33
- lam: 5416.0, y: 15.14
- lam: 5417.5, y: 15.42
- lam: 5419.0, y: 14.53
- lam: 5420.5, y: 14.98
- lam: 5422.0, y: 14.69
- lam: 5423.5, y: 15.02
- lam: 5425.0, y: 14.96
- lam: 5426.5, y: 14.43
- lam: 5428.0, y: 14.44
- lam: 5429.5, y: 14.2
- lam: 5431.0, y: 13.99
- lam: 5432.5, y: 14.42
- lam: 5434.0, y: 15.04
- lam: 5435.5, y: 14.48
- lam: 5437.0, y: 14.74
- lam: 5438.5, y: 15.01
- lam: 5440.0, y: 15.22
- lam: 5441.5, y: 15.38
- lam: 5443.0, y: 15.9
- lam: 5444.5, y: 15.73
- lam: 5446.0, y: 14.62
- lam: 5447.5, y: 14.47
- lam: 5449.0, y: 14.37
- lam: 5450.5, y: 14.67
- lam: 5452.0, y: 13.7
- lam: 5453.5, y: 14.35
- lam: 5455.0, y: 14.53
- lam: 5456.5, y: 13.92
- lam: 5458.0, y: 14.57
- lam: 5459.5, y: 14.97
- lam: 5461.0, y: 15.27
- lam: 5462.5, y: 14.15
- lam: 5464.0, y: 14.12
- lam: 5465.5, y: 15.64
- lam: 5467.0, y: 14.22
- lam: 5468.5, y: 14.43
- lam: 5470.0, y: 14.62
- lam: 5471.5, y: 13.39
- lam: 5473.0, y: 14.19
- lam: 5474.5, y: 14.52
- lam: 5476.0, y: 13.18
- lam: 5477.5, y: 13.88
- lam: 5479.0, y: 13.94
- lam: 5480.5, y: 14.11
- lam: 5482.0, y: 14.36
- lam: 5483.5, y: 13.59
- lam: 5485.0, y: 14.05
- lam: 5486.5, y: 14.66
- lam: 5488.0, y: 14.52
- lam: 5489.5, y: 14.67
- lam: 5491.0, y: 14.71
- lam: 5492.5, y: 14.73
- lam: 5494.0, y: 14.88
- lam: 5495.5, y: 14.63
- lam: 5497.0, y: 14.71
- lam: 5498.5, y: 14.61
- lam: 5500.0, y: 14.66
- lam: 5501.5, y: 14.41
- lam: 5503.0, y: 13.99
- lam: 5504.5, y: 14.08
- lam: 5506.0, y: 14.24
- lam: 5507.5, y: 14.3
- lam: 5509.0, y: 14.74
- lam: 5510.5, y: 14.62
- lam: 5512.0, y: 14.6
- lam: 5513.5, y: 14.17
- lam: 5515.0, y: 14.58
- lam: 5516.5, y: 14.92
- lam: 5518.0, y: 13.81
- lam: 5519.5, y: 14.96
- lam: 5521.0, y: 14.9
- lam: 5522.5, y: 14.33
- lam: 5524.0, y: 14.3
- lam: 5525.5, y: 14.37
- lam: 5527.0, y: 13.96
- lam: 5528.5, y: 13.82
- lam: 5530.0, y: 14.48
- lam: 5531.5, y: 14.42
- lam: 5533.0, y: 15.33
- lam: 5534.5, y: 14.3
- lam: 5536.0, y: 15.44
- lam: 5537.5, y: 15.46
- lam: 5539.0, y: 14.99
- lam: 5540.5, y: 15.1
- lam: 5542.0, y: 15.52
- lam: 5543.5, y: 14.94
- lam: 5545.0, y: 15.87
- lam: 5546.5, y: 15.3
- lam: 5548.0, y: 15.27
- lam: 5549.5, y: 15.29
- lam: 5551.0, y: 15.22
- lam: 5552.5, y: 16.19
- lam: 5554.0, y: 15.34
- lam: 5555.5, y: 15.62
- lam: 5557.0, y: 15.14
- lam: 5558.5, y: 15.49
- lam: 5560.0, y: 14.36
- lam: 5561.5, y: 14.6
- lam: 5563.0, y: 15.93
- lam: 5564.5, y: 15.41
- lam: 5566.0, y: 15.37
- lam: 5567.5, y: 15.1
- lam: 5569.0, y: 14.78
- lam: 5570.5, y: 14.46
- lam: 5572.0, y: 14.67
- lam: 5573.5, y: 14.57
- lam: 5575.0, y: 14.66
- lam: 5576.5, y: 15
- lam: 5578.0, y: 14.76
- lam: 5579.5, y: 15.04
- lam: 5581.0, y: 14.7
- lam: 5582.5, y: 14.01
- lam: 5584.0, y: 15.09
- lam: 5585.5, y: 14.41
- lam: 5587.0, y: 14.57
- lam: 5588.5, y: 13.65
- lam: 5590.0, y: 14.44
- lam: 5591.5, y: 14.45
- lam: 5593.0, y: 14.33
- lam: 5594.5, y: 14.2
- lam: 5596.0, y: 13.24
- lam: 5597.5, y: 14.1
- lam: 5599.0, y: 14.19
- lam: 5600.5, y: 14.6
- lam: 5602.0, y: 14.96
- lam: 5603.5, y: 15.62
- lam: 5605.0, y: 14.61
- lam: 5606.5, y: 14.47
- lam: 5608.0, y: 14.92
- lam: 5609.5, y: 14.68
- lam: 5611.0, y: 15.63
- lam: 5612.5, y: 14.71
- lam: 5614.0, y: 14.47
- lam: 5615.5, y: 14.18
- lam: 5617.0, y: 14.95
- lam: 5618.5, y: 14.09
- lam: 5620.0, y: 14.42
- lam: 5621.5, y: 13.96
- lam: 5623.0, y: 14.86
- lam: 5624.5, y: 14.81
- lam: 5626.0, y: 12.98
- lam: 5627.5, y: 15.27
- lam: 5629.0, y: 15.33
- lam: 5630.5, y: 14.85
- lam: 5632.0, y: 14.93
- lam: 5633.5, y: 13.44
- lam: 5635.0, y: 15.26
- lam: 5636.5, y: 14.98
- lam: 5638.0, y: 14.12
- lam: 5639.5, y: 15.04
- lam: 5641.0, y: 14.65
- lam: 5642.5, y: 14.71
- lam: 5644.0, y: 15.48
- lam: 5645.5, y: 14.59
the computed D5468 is 0.5 AA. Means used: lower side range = 14.9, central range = 14.4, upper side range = 14.5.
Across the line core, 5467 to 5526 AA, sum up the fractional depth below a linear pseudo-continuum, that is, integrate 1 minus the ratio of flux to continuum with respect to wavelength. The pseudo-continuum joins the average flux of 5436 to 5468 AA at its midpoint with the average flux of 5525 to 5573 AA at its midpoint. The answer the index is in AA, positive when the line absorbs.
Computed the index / 2.0 AA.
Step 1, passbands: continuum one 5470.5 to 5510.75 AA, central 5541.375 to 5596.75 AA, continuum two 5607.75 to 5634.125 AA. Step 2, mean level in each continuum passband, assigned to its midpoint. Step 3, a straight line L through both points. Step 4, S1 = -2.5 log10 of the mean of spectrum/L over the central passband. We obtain -0.03 mag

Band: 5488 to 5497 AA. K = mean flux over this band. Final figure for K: 14.7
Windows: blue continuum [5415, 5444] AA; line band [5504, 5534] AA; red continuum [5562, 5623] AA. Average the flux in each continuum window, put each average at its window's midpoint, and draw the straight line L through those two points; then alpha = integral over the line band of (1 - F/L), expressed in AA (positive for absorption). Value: 0.6 AA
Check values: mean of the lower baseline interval 14.9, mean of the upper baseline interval 14.6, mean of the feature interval 14.4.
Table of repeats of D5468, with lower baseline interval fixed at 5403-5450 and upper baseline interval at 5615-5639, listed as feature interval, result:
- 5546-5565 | -0.9 AA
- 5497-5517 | 0.3 AA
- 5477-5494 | 0.4 AA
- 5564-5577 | -0.3 AA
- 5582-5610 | 0.2 AA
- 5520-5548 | -0.4 AA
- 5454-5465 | 0.1 AA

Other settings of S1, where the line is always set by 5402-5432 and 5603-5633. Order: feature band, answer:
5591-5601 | 0.04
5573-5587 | 0.00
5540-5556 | -0.06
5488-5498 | -0.01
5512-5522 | 0.00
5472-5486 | 0.05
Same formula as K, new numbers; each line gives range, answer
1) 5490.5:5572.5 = 14.8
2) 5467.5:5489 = 14.1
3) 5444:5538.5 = 14.5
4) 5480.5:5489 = 14.2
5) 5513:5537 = 14.5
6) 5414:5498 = 14.6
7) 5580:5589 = 14.4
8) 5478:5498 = 14.4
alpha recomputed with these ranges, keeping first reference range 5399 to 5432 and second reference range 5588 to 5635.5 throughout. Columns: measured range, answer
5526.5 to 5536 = 0.0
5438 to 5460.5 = -0.3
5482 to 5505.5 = 0.1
